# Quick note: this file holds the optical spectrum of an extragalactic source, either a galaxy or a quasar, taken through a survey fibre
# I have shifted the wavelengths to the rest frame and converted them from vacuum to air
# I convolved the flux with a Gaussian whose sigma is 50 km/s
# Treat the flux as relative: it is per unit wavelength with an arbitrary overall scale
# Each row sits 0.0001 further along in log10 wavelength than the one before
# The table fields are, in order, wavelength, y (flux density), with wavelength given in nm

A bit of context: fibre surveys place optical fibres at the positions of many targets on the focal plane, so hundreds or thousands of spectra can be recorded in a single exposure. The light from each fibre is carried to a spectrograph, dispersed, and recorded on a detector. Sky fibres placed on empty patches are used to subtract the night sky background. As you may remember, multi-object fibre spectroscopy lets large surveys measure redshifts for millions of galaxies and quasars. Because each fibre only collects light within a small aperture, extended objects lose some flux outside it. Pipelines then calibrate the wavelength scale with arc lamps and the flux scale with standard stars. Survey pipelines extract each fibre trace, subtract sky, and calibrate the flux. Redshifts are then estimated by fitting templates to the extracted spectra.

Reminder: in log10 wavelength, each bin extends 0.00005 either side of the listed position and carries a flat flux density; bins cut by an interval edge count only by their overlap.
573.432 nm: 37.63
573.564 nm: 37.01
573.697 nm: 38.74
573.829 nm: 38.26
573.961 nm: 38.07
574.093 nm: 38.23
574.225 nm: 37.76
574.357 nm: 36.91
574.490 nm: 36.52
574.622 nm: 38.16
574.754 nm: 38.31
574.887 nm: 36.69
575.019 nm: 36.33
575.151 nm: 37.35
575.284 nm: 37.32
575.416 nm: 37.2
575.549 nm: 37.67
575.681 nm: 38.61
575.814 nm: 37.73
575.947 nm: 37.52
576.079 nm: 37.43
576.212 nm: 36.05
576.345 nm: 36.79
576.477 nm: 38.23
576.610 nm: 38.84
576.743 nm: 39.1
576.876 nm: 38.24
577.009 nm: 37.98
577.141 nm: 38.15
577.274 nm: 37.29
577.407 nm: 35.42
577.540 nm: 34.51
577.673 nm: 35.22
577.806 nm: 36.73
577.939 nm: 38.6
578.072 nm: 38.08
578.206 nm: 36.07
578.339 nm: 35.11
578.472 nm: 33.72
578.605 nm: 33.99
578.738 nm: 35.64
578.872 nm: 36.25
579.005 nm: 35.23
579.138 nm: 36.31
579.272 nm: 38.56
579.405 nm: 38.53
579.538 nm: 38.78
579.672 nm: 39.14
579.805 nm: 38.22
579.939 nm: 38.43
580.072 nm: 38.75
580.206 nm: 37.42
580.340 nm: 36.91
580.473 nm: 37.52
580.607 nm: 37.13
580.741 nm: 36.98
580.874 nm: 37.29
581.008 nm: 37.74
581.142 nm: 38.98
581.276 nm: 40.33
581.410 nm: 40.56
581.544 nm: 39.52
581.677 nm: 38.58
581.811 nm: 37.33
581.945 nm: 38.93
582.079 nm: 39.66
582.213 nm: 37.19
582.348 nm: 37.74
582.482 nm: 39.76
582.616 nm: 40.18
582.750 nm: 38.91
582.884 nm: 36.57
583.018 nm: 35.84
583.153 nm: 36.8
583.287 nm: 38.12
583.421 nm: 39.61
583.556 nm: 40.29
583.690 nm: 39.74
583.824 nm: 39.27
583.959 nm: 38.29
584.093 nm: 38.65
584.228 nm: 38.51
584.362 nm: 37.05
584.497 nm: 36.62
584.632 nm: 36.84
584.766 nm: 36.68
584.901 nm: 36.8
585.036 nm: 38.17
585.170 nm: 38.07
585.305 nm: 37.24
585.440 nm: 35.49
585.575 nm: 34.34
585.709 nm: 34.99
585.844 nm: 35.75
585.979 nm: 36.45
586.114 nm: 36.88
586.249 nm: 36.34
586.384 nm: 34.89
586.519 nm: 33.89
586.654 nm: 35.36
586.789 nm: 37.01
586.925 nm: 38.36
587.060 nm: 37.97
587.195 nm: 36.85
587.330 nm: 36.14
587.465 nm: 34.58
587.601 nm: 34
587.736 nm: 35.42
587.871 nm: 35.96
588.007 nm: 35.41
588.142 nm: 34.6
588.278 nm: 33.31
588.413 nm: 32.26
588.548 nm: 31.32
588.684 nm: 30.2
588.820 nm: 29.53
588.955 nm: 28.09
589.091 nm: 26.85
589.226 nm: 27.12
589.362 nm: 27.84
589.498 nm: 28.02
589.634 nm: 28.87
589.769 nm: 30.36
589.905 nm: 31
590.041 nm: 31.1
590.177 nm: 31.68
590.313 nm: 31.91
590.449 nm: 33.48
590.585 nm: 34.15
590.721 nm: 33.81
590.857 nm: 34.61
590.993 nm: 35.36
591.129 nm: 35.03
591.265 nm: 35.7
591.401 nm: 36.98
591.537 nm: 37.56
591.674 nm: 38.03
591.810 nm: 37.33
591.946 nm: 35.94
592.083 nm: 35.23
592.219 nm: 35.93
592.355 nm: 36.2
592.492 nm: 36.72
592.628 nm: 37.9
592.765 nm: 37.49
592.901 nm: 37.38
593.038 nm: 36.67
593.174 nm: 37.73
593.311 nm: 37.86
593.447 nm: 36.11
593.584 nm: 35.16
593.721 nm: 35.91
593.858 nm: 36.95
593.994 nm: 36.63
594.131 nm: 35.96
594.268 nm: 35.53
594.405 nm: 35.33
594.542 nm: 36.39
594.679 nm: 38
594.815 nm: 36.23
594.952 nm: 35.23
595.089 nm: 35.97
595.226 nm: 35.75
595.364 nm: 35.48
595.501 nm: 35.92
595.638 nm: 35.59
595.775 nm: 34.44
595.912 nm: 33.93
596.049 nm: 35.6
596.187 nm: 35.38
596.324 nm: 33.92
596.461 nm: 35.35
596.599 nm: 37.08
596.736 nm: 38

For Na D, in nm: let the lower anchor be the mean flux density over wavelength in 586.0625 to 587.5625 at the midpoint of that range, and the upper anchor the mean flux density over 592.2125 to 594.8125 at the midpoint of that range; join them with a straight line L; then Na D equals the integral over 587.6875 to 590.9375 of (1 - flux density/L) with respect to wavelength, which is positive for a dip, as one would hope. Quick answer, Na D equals 0.43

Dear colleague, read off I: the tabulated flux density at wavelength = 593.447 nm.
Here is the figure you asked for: 36.11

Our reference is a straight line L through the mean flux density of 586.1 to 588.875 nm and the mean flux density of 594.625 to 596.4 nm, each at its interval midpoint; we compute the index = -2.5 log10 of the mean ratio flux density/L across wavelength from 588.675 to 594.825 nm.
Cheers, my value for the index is 0.03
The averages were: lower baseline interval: 34.7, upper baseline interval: 35.5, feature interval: 34.3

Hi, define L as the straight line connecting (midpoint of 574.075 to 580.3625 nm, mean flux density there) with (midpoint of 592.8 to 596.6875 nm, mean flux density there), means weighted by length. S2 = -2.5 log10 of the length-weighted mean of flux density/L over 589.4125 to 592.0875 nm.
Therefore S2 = 0.08 mag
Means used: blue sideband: 37.2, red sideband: 36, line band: 33.7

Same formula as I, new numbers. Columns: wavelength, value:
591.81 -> 37.33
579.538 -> 38.78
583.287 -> 38.12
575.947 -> 37.52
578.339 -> 35.11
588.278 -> 33.31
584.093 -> 38.65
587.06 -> 37.97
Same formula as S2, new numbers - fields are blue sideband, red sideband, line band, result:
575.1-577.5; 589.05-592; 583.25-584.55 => -0.11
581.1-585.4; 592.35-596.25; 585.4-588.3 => 0.06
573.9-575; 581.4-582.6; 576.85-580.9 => 0.04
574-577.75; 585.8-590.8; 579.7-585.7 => -0.09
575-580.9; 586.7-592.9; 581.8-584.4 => -0.08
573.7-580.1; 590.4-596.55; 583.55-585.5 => -0.03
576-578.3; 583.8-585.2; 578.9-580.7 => -0.01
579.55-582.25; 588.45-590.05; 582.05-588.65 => -0.10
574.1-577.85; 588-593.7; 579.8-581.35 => -0.05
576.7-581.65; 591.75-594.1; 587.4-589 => 0.12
